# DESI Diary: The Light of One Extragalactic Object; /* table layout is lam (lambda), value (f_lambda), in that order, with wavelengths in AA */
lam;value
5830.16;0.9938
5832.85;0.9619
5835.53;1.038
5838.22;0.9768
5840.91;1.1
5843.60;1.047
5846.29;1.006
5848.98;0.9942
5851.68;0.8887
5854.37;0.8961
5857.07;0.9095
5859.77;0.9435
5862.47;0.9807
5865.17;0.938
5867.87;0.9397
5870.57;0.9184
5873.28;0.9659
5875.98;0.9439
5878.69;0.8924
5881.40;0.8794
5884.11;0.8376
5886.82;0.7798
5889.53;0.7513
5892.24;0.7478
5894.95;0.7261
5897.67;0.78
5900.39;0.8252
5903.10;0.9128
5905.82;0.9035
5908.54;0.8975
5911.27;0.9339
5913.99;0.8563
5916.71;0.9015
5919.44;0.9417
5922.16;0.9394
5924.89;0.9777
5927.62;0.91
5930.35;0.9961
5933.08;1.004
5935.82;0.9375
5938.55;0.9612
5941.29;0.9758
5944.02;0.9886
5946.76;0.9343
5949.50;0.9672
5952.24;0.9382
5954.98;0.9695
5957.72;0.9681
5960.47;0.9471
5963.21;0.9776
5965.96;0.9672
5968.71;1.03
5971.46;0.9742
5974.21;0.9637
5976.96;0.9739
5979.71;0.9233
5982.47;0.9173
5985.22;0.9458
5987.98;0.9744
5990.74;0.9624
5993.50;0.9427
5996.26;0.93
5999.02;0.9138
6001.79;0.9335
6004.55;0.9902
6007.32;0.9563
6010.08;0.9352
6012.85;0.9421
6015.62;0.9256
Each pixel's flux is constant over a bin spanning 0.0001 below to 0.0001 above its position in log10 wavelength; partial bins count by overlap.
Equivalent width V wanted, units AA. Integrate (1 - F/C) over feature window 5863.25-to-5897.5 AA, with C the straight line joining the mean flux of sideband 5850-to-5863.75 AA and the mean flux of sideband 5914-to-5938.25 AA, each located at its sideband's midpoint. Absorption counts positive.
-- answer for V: 2.7 AA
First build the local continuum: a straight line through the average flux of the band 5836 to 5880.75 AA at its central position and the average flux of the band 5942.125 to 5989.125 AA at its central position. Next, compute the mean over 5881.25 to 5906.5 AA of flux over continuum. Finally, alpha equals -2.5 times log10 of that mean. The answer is 0.19 mag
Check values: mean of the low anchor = 0.959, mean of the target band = 0.809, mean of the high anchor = 0.963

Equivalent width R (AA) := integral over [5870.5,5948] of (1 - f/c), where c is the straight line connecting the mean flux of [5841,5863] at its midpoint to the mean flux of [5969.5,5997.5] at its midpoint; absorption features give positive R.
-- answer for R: 5.06 AA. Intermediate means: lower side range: 0.965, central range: 0.897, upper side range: 0.953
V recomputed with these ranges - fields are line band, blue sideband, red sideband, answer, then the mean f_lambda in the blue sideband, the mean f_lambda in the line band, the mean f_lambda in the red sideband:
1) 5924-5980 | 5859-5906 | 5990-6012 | -3.27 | 0.869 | 0.967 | 0.945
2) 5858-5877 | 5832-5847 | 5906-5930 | 0.80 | 1.02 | 0.946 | 0.922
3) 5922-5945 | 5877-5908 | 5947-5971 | -1.33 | 0.825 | 0.967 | 0.969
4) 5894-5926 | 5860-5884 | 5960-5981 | 2.05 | 0.928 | 0.884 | 0.971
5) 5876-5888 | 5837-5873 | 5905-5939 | 1.18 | 0.964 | 0.859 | 0.935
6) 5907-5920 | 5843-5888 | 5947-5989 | 0.53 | 0.926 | 0.904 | 0.962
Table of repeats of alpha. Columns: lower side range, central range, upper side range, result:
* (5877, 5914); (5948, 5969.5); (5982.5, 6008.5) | -0.07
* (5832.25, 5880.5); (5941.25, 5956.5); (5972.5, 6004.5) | -0.01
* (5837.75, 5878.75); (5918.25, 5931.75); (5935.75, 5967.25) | 0.01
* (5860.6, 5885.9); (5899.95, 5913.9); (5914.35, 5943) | 0.05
